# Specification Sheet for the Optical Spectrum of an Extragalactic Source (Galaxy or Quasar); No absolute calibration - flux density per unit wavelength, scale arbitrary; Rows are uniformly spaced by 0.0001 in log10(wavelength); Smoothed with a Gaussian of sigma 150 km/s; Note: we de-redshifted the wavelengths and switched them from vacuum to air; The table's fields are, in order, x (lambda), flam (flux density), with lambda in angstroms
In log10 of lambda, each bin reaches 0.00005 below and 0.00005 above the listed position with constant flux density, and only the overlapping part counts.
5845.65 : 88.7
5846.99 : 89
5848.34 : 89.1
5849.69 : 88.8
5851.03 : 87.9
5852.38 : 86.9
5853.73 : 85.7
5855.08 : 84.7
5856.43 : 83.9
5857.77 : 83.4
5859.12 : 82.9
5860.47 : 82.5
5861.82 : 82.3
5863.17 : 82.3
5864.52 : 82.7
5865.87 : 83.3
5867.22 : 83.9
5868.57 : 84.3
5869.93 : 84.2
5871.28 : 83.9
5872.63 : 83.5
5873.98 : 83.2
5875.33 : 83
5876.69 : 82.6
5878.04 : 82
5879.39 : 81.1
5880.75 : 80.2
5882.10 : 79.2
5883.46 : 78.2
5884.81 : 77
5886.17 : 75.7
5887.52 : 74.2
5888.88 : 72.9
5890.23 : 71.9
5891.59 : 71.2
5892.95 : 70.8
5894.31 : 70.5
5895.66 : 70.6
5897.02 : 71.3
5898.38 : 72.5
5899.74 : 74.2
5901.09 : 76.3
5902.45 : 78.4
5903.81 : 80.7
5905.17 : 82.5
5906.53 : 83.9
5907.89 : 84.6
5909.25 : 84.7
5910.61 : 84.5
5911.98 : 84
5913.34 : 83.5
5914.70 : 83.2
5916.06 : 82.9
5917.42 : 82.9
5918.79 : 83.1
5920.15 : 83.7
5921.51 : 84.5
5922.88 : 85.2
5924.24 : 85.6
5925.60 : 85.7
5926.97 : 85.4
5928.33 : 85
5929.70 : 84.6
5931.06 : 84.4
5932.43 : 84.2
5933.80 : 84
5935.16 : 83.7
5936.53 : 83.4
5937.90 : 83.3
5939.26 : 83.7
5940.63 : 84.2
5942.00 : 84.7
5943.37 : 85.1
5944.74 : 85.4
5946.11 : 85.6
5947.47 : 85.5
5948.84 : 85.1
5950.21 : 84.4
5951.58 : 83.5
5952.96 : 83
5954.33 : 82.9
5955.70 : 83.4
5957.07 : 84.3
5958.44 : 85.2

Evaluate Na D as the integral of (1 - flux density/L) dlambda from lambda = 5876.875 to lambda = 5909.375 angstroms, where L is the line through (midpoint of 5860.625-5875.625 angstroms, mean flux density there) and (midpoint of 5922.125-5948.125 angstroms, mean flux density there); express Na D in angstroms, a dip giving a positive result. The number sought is 2.7 angstroms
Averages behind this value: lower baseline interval 83.3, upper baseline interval 84.7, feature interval 76.8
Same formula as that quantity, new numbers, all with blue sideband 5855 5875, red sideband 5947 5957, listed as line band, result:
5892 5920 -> 1.5 angstroms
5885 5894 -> 1.1 angstroms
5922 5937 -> -0.2 angstroms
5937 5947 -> -0.1 angstroms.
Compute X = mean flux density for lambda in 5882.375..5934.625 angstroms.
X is 80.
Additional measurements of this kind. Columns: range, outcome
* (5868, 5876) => 83.7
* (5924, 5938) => 84.5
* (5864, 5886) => 81.8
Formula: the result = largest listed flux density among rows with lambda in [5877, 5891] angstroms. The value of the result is 82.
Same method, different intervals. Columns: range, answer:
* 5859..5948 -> 85.7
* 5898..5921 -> 84.7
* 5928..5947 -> 85.6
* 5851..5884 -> 87.9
